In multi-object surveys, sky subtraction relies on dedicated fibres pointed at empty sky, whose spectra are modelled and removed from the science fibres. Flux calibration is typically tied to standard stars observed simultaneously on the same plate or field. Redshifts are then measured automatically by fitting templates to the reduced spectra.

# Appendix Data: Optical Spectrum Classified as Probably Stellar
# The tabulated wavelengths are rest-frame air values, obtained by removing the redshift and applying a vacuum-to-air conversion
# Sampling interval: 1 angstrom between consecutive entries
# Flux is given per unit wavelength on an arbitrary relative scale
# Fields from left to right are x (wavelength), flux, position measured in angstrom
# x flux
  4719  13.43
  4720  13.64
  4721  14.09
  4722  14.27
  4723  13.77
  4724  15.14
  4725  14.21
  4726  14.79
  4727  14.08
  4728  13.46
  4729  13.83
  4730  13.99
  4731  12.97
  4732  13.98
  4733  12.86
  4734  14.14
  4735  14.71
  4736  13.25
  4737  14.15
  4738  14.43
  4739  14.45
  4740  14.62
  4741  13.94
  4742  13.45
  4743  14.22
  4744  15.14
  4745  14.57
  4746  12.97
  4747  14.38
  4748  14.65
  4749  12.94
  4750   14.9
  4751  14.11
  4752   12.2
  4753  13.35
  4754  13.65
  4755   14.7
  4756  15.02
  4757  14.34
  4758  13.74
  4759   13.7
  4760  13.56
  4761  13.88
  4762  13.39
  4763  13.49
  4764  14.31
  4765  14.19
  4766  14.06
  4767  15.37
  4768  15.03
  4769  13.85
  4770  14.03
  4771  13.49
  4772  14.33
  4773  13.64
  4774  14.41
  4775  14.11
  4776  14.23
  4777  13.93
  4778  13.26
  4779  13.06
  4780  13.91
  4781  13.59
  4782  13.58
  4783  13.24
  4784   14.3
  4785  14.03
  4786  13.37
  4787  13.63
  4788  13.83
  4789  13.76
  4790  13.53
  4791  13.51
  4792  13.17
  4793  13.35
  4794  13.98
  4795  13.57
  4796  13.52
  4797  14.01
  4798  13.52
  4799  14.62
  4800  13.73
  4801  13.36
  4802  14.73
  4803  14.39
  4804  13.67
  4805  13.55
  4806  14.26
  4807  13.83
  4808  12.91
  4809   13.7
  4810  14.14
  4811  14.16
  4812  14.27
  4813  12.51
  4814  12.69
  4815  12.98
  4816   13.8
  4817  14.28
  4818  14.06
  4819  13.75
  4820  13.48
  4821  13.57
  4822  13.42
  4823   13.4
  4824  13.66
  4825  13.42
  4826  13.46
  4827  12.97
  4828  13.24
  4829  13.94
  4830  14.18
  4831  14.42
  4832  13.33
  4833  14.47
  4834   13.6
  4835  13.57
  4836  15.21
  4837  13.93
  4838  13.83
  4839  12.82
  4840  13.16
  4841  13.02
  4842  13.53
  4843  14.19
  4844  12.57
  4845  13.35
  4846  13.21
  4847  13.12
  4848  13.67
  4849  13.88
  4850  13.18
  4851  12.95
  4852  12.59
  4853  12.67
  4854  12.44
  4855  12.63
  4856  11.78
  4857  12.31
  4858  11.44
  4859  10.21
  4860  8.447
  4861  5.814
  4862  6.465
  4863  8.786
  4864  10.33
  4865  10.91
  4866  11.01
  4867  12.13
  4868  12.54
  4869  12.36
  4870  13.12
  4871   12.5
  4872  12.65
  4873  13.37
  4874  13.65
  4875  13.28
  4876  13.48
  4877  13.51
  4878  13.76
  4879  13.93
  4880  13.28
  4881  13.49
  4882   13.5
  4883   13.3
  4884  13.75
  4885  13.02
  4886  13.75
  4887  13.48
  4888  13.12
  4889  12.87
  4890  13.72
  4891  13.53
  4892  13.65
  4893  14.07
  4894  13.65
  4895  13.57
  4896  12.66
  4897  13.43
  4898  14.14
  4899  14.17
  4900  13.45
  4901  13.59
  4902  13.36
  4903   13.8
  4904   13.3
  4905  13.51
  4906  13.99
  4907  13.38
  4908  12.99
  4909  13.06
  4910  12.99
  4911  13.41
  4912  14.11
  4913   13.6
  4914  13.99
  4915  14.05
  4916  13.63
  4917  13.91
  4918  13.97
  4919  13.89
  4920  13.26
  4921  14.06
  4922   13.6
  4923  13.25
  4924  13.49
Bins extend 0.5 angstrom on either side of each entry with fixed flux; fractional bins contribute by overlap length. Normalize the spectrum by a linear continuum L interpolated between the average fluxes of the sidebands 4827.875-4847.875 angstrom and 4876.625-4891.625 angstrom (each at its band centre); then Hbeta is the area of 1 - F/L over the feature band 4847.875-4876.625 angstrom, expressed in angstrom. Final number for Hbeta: 3.9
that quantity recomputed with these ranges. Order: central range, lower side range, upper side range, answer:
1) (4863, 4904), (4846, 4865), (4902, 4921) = -2.17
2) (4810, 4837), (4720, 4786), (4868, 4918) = 0.04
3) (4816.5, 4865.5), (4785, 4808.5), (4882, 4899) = 3.32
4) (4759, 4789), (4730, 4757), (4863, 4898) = -0.25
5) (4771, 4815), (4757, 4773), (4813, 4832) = 0.22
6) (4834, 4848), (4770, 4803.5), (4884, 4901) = 0.14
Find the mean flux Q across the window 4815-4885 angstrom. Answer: 12.8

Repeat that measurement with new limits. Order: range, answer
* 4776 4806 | 13.7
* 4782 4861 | 13.4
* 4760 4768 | 14.1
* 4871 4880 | 13.4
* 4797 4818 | 13.8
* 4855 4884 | 11.9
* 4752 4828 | 13.8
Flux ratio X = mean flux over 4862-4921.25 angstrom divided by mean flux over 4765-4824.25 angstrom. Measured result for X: 1.0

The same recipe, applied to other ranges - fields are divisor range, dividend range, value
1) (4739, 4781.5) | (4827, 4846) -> 0.98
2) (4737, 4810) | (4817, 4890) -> 0.92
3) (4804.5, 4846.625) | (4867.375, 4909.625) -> 0.98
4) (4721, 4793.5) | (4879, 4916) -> 0.97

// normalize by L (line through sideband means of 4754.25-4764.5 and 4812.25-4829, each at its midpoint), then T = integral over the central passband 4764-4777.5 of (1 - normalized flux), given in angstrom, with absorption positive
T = -0.30 angstrom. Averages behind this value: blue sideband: 14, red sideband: 13.4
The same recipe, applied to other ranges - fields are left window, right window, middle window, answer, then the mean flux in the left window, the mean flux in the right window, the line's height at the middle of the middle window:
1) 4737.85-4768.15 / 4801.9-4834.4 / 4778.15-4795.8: 0.3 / 14.1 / 13.7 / 13.9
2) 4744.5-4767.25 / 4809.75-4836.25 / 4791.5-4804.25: 0.0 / 14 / 13.7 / 13.8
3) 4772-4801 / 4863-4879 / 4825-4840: -0.8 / 13.7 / 12.5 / 13.1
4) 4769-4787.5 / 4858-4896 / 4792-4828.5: -0.9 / 13.8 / 12.4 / 13.3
